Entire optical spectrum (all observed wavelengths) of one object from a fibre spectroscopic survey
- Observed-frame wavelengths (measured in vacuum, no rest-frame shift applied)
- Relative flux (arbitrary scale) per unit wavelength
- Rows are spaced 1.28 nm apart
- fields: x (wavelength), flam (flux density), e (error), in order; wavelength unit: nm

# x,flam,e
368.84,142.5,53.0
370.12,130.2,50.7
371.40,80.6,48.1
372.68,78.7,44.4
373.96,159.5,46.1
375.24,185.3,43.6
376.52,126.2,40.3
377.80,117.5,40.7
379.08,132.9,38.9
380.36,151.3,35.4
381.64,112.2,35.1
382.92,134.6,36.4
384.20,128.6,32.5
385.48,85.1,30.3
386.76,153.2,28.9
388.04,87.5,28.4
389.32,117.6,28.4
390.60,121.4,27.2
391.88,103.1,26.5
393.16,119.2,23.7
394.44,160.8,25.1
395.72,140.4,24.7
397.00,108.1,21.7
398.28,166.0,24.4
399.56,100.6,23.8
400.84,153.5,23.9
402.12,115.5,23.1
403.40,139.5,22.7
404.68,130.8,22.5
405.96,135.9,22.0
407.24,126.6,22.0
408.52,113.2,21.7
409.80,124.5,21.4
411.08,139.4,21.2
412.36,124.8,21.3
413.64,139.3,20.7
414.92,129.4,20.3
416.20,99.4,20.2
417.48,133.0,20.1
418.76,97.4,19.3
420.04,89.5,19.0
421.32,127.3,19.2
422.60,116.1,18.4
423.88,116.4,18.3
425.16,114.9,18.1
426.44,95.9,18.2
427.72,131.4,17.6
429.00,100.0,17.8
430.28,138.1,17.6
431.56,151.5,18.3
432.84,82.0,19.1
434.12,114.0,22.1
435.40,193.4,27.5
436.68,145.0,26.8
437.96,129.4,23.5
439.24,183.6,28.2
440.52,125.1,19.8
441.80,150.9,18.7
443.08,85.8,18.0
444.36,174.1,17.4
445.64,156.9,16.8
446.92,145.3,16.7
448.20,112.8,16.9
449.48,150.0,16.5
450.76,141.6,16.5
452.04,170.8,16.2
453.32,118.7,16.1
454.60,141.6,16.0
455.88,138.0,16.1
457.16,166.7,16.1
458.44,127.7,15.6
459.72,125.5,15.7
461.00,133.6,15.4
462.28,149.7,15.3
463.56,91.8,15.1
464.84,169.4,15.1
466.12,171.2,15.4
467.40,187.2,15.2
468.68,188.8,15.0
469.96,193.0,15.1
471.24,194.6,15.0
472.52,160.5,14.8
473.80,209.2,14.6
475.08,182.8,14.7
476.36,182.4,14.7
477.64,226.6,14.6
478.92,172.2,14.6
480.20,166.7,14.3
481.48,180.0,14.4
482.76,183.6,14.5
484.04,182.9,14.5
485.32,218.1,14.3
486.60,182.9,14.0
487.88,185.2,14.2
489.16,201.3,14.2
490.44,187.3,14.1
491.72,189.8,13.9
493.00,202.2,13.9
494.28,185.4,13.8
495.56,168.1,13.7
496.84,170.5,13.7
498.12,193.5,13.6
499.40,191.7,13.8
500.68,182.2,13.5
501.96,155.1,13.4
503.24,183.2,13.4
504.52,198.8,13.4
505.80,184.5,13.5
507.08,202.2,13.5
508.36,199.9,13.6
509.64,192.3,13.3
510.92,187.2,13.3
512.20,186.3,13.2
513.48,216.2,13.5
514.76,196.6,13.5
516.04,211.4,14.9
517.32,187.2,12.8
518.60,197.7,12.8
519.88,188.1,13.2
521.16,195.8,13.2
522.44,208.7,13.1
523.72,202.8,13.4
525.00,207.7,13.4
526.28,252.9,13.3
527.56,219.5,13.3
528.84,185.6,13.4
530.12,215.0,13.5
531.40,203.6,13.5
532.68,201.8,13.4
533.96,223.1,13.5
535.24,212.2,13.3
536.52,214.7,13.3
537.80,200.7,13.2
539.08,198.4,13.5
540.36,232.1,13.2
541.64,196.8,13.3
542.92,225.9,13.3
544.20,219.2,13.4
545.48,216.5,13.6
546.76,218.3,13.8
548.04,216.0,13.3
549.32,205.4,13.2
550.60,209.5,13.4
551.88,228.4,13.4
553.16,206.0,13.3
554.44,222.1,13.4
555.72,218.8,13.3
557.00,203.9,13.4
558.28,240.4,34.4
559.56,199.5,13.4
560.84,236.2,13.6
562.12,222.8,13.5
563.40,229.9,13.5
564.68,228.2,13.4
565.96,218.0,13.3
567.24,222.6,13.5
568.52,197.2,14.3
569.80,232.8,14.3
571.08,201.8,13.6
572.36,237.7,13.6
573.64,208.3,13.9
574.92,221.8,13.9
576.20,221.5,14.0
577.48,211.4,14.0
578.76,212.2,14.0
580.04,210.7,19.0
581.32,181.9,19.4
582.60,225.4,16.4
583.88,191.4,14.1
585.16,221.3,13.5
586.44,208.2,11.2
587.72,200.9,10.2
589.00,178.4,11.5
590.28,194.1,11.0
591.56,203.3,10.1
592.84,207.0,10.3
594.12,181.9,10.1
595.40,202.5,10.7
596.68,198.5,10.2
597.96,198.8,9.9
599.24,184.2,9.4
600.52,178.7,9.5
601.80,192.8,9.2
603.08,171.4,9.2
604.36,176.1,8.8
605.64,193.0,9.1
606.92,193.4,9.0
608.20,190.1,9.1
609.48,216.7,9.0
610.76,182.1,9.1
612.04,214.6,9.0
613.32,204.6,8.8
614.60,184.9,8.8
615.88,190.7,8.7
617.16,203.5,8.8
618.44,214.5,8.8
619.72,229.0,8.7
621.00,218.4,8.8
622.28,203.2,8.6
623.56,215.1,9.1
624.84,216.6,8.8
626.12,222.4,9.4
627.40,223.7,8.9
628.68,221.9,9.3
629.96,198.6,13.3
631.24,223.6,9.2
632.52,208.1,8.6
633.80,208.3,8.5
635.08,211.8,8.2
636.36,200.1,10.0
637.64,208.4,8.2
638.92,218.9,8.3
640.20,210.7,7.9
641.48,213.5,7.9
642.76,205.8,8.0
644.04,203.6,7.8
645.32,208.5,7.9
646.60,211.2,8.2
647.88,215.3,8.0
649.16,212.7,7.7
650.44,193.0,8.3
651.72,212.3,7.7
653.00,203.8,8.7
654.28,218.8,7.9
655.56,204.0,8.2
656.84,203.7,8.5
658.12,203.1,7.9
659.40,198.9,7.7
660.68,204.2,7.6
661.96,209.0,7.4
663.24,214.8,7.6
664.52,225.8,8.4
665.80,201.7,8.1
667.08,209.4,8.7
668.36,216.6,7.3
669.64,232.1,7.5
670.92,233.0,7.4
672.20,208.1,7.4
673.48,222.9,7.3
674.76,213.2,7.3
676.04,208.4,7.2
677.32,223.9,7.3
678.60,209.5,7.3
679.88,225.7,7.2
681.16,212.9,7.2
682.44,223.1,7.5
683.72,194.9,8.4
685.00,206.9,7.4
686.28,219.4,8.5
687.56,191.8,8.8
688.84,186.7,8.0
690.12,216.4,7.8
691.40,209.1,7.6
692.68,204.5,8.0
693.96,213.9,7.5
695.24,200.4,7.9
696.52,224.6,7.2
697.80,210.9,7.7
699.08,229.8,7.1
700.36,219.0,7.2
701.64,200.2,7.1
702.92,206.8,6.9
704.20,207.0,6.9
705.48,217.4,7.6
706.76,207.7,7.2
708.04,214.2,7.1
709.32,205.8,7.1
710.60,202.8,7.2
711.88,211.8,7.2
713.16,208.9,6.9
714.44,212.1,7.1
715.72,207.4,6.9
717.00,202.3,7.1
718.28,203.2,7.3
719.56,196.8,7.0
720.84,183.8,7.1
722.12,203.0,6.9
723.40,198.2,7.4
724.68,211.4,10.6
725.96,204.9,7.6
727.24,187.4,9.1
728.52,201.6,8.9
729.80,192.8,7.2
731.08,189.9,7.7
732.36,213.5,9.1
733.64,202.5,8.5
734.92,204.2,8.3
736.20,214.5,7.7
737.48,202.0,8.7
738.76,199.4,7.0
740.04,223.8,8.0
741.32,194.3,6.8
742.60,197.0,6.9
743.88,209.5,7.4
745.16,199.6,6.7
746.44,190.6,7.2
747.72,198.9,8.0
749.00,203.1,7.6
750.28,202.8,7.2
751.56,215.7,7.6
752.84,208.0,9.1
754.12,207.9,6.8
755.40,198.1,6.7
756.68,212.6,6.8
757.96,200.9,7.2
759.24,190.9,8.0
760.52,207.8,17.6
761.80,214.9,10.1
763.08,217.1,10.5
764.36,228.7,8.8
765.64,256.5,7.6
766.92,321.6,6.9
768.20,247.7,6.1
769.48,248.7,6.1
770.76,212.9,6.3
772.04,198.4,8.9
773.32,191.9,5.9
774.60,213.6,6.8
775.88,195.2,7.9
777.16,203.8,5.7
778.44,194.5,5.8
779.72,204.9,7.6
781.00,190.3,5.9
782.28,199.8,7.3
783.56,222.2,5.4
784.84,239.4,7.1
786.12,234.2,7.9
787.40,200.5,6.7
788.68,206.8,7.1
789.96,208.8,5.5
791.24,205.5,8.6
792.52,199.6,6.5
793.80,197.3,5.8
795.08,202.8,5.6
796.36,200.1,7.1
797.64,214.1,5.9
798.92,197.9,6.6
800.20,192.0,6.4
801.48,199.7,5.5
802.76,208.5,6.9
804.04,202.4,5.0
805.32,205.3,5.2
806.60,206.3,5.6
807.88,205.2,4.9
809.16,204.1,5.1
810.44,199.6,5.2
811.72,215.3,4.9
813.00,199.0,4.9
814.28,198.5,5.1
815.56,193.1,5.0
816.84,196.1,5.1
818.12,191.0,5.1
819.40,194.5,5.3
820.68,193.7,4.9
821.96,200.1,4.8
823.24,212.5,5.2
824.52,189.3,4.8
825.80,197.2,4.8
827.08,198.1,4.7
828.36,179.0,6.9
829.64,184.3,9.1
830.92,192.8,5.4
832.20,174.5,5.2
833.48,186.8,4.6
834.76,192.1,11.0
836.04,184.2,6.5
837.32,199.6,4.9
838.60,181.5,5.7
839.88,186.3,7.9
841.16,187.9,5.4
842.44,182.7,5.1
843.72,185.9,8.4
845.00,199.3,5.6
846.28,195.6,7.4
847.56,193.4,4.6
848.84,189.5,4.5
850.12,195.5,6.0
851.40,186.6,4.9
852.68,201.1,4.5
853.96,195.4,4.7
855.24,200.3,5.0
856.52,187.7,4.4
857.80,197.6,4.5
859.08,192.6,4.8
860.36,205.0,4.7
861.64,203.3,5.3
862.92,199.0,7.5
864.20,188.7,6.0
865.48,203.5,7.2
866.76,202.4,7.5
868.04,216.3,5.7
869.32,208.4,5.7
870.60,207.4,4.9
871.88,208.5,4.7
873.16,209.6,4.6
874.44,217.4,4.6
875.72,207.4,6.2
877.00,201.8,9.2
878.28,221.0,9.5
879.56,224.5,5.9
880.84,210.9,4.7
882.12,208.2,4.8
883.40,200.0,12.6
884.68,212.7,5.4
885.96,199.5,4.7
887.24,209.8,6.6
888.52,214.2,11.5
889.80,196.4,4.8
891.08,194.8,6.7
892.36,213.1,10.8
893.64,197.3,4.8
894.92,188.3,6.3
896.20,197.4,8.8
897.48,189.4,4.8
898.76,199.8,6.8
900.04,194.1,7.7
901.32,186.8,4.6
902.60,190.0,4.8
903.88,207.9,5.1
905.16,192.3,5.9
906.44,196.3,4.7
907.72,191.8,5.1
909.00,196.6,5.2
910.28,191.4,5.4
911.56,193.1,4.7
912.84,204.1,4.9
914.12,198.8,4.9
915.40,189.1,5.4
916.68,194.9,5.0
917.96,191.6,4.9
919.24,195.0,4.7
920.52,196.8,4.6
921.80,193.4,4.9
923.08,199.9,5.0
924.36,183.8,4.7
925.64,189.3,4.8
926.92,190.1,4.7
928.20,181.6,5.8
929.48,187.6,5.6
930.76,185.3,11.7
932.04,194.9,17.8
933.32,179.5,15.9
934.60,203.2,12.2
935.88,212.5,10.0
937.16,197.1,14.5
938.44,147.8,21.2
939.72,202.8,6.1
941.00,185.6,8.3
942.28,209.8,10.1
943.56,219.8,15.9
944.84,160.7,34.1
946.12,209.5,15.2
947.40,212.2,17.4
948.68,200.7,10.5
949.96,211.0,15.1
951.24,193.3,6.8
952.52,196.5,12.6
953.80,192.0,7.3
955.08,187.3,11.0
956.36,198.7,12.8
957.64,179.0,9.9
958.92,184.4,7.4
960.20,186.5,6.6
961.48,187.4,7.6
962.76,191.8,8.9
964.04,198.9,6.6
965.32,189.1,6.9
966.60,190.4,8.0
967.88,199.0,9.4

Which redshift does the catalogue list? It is 0.168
